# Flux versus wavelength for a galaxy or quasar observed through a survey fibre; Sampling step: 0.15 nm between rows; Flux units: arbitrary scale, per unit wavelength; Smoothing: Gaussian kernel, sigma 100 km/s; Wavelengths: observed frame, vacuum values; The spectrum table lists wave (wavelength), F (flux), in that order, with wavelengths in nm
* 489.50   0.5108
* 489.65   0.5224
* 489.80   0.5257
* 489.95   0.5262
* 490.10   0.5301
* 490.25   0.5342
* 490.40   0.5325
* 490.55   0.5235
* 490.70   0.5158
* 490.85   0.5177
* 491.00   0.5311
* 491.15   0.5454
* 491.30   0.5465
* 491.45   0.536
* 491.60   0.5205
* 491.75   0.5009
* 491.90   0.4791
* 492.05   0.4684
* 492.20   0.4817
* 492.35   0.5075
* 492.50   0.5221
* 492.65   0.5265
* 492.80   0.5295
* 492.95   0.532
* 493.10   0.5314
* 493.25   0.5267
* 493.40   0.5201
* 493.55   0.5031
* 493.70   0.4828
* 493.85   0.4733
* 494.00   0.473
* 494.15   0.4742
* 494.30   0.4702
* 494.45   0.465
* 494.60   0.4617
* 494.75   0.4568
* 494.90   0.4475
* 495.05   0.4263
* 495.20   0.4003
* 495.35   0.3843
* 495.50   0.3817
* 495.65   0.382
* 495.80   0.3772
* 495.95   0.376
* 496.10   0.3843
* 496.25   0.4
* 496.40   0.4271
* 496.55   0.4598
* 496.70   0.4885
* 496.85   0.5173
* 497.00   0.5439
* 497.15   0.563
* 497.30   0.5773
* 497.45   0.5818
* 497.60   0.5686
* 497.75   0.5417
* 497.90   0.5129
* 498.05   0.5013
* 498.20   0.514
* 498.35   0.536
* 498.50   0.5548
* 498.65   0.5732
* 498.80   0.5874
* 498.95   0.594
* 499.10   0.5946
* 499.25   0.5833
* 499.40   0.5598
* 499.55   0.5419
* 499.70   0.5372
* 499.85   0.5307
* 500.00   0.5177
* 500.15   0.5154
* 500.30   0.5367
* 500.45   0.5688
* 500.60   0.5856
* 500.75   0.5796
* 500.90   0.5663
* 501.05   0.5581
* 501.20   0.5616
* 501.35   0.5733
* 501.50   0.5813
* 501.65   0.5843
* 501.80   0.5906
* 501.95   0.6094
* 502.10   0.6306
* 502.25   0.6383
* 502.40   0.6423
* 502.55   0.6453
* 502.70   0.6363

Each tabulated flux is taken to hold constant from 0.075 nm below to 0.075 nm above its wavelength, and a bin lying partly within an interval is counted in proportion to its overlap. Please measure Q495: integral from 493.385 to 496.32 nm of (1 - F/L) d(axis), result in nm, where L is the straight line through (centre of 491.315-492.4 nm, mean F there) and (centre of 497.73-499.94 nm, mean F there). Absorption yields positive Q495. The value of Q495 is 0.49 nm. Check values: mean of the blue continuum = 0.502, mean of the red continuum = 0.551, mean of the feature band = 0.435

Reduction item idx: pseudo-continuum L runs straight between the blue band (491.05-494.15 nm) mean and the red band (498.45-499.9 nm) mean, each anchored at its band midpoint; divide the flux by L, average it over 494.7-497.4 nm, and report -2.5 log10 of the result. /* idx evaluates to 0.21 mag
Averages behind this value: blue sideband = 0.51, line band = 0.445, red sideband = 0.566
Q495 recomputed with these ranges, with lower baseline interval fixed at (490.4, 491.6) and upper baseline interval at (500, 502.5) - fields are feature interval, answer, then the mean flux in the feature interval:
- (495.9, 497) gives 0.22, 0.445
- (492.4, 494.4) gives 0.14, 0.505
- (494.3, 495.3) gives 0.19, 0.444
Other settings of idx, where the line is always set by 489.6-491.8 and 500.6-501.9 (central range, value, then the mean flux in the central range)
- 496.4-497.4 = 0.07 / 0.519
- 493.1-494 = 0.08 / 0.501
